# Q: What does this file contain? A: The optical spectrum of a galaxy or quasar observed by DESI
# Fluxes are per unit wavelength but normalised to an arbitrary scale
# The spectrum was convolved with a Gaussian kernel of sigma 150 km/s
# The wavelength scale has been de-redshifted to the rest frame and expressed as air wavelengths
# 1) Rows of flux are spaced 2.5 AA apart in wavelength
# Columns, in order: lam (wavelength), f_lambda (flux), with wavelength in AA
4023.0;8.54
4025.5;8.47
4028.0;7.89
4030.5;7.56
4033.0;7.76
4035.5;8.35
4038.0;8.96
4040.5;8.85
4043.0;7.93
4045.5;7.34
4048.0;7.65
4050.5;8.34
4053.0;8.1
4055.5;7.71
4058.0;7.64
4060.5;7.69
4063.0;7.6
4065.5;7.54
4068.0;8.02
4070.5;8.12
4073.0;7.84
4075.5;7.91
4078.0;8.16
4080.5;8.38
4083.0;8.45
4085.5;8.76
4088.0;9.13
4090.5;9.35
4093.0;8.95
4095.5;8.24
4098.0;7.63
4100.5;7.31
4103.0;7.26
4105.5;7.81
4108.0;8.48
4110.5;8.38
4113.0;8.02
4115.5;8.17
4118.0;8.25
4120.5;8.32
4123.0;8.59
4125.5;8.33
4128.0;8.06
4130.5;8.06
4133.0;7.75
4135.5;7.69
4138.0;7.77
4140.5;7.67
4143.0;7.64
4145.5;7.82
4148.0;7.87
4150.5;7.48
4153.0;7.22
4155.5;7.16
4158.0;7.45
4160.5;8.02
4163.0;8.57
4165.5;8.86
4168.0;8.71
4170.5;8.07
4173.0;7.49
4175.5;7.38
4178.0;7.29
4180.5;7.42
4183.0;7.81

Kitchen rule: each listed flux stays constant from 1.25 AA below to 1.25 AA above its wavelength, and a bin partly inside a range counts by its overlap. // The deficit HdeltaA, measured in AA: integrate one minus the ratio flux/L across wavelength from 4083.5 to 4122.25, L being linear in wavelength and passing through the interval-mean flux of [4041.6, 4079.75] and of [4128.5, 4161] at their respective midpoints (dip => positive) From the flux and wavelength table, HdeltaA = -2.6 AA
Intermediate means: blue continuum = 7.85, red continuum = 7.66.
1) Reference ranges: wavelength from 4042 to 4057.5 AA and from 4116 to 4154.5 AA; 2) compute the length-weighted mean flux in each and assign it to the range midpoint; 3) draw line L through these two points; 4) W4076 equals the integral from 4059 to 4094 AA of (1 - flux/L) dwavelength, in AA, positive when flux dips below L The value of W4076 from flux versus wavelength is -1.8 AA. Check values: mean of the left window 7.83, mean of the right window 7.9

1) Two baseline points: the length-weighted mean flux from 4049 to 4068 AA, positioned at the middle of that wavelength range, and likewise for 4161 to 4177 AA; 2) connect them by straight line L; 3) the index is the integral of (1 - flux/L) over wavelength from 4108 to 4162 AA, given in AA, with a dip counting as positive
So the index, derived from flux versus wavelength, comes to 0.96 AA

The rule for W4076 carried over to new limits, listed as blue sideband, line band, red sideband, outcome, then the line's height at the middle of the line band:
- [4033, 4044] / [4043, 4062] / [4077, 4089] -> 1.6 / 8.49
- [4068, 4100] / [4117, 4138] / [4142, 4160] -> -0.7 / 7.83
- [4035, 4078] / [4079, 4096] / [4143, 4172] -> -1.7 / 7.96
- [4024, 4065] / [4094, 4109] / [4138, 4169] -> 0.2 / 7.92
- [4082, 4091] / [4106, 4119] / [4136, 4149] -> 0.2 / 8.37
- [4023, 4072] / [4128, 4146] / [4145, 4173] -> 0.3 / 7.93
